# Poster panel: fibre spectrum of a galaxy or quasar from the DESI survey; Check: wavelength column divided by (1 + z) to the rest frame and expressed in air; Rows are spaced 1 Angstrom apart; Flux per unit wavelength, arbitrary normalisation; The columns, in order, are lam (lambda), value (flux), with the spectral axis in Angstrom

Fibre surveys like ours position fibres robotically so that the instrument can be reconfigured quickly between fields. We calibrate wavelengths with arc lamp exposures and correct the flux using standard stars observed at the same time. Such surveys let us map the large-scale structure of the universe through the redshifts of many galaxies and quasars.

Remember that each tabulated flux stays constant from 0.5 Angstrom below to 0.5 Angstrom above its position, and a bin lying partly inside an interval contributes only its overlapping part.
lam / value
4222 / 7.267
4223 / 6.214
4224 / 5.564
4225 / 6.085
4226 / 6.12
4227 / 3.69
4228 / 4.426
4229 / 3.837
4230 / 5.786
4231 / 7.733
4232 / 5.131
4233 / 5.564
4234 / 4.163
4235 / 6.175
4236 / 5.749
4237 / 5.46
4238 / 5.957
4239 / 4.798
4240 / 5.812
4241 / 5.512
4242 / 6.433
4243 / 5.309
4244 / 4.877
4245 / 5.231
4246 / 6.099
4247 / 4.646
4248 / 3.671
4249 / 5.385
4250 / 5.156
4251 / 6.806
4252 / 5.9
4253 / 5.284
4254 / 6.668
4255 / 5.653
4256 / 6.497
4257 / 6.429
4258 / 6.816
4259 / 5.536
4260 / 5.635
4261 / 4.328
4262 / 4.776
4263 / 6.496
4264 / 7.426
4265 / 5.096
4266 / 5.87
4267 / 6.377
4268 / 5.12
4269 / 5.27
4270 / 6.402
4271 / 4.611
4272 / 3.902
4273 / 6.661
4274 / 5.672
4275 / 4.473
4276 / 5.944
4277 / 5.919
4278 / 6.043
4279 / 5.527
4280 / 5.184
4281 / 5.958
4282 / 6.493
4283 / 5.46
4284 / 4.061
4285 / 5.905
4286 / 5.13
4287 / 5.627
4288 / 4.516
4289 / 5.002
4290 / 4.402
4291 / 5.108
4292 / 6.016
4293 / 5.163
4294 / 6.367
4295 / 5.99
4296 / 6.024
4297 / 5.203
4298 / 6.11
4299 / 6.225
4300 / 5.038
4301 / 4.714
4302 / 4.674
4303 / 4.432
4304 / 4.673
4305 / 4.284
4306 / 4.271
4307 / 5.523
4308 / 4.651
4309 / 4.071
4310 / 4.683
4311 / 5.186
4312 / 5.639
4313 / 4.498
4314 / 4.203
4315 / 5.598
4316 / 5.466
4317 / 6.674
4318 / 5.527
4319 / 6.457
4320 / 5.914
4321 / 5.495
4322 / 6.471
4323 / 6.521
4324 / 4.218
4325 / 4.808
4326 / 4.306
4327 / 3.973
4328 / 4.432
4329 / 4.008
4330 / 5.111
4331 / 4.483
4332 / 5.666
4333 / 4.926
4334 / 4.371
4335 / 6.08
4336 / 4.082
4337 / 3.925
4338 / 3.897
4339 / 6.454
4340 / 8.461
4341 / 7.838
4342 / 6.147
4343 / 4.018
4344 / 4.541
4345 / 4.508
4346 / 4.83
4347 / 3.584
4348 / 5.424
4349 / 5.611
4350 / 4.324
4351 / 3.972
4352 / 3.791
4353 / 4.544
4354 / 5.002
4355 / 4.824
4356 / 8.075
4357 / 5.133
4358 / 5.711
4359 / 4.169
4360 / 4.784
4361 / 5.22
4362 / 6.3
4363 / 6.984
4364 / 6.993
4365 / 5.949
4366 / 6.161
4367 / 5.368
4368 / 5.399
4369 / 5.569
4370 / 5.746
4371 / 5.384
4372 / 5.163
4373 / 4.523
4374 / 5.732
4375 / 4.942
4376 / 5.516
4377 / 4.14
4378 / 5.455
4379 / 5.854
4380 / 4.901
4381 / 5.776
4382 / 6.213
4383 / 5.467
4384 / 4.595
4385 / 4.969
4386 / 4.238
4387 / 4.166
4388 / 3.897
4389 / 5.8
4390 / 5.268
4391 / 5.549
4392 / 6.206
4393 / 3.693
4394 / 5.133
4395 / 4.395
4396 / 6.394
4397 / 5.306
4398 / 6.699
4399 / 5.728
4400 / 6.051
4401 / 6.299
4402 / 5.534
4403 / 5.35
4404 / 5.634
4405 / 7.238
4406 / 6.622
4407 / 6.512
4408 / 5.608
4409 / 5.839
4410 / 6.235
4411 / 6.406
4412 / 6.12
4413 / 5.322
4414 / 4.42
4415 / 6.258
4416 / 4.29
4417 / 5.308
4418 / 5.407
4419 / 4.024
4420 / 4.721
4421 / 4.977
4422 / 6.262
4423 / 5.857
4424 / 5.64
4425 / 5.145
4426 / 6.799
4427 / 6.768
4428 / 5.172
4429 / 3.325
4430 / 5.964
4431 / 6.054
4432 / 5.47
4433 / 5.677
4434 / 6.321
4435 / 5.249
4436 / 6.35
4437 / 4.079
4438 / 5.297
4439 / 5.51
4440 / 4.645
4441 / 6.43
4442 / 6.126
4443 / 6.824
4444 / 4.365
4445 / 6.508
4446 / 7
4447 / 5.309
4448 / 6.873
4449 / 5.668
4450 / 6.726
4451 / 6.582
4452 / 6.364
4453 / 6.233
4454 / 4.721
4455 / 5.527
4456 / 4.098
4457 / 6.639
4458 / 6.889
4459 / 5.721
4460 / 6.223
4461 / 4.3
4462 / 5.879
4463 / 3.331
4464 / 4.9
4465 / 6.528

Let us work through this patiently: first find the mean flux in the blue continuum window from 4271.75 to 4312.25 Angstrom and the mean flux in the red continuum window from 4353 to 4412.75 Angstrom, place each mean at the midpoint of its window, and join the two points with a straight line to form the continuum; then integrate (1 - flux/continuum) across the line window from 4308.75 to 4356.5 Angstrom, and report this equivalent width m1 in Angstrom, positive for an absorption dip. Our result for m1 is 2.2 Angstrom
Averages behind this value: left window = 5.27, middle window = 5.14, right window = 5.55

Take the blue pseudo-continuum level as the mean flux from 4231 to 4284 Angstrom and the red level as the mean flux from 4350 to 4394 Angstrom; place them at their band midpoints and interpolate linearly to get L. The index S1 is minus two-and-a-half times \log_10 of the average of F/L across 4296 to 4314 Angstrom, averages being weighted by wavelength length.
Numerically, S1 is 0.110 mag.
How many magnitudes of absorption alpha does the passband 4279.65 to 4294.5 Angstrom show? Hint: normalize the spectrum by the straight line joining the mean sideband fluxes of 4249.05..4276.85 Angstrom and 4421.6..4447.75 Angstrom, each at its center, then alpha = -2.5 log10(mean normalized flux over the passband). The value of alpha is 0.07 mag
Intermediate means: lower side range 5.73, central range 5.36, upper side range 5.71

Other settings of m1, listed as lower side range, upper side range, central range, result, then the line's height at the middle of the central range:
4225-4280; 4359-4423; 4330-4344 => 0.4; 5.51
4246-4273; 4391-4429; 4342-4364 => 2.1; 5.63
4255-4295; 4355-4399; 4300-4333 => 2.9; 5.51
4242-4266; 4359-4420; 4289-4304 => 0.7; 5.61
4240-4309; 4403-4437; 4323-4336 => 1.8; 5.53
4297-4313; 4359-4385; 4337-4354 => 0.6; 5.27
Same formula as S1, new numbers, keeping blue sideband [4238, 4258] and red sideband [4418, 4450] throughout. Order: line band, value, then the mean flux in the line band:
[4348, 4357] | 0.12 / 5.05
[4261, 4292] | 0.03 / 5.47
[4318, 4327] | 0.04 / 5.44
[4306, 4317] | 0.13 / 5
